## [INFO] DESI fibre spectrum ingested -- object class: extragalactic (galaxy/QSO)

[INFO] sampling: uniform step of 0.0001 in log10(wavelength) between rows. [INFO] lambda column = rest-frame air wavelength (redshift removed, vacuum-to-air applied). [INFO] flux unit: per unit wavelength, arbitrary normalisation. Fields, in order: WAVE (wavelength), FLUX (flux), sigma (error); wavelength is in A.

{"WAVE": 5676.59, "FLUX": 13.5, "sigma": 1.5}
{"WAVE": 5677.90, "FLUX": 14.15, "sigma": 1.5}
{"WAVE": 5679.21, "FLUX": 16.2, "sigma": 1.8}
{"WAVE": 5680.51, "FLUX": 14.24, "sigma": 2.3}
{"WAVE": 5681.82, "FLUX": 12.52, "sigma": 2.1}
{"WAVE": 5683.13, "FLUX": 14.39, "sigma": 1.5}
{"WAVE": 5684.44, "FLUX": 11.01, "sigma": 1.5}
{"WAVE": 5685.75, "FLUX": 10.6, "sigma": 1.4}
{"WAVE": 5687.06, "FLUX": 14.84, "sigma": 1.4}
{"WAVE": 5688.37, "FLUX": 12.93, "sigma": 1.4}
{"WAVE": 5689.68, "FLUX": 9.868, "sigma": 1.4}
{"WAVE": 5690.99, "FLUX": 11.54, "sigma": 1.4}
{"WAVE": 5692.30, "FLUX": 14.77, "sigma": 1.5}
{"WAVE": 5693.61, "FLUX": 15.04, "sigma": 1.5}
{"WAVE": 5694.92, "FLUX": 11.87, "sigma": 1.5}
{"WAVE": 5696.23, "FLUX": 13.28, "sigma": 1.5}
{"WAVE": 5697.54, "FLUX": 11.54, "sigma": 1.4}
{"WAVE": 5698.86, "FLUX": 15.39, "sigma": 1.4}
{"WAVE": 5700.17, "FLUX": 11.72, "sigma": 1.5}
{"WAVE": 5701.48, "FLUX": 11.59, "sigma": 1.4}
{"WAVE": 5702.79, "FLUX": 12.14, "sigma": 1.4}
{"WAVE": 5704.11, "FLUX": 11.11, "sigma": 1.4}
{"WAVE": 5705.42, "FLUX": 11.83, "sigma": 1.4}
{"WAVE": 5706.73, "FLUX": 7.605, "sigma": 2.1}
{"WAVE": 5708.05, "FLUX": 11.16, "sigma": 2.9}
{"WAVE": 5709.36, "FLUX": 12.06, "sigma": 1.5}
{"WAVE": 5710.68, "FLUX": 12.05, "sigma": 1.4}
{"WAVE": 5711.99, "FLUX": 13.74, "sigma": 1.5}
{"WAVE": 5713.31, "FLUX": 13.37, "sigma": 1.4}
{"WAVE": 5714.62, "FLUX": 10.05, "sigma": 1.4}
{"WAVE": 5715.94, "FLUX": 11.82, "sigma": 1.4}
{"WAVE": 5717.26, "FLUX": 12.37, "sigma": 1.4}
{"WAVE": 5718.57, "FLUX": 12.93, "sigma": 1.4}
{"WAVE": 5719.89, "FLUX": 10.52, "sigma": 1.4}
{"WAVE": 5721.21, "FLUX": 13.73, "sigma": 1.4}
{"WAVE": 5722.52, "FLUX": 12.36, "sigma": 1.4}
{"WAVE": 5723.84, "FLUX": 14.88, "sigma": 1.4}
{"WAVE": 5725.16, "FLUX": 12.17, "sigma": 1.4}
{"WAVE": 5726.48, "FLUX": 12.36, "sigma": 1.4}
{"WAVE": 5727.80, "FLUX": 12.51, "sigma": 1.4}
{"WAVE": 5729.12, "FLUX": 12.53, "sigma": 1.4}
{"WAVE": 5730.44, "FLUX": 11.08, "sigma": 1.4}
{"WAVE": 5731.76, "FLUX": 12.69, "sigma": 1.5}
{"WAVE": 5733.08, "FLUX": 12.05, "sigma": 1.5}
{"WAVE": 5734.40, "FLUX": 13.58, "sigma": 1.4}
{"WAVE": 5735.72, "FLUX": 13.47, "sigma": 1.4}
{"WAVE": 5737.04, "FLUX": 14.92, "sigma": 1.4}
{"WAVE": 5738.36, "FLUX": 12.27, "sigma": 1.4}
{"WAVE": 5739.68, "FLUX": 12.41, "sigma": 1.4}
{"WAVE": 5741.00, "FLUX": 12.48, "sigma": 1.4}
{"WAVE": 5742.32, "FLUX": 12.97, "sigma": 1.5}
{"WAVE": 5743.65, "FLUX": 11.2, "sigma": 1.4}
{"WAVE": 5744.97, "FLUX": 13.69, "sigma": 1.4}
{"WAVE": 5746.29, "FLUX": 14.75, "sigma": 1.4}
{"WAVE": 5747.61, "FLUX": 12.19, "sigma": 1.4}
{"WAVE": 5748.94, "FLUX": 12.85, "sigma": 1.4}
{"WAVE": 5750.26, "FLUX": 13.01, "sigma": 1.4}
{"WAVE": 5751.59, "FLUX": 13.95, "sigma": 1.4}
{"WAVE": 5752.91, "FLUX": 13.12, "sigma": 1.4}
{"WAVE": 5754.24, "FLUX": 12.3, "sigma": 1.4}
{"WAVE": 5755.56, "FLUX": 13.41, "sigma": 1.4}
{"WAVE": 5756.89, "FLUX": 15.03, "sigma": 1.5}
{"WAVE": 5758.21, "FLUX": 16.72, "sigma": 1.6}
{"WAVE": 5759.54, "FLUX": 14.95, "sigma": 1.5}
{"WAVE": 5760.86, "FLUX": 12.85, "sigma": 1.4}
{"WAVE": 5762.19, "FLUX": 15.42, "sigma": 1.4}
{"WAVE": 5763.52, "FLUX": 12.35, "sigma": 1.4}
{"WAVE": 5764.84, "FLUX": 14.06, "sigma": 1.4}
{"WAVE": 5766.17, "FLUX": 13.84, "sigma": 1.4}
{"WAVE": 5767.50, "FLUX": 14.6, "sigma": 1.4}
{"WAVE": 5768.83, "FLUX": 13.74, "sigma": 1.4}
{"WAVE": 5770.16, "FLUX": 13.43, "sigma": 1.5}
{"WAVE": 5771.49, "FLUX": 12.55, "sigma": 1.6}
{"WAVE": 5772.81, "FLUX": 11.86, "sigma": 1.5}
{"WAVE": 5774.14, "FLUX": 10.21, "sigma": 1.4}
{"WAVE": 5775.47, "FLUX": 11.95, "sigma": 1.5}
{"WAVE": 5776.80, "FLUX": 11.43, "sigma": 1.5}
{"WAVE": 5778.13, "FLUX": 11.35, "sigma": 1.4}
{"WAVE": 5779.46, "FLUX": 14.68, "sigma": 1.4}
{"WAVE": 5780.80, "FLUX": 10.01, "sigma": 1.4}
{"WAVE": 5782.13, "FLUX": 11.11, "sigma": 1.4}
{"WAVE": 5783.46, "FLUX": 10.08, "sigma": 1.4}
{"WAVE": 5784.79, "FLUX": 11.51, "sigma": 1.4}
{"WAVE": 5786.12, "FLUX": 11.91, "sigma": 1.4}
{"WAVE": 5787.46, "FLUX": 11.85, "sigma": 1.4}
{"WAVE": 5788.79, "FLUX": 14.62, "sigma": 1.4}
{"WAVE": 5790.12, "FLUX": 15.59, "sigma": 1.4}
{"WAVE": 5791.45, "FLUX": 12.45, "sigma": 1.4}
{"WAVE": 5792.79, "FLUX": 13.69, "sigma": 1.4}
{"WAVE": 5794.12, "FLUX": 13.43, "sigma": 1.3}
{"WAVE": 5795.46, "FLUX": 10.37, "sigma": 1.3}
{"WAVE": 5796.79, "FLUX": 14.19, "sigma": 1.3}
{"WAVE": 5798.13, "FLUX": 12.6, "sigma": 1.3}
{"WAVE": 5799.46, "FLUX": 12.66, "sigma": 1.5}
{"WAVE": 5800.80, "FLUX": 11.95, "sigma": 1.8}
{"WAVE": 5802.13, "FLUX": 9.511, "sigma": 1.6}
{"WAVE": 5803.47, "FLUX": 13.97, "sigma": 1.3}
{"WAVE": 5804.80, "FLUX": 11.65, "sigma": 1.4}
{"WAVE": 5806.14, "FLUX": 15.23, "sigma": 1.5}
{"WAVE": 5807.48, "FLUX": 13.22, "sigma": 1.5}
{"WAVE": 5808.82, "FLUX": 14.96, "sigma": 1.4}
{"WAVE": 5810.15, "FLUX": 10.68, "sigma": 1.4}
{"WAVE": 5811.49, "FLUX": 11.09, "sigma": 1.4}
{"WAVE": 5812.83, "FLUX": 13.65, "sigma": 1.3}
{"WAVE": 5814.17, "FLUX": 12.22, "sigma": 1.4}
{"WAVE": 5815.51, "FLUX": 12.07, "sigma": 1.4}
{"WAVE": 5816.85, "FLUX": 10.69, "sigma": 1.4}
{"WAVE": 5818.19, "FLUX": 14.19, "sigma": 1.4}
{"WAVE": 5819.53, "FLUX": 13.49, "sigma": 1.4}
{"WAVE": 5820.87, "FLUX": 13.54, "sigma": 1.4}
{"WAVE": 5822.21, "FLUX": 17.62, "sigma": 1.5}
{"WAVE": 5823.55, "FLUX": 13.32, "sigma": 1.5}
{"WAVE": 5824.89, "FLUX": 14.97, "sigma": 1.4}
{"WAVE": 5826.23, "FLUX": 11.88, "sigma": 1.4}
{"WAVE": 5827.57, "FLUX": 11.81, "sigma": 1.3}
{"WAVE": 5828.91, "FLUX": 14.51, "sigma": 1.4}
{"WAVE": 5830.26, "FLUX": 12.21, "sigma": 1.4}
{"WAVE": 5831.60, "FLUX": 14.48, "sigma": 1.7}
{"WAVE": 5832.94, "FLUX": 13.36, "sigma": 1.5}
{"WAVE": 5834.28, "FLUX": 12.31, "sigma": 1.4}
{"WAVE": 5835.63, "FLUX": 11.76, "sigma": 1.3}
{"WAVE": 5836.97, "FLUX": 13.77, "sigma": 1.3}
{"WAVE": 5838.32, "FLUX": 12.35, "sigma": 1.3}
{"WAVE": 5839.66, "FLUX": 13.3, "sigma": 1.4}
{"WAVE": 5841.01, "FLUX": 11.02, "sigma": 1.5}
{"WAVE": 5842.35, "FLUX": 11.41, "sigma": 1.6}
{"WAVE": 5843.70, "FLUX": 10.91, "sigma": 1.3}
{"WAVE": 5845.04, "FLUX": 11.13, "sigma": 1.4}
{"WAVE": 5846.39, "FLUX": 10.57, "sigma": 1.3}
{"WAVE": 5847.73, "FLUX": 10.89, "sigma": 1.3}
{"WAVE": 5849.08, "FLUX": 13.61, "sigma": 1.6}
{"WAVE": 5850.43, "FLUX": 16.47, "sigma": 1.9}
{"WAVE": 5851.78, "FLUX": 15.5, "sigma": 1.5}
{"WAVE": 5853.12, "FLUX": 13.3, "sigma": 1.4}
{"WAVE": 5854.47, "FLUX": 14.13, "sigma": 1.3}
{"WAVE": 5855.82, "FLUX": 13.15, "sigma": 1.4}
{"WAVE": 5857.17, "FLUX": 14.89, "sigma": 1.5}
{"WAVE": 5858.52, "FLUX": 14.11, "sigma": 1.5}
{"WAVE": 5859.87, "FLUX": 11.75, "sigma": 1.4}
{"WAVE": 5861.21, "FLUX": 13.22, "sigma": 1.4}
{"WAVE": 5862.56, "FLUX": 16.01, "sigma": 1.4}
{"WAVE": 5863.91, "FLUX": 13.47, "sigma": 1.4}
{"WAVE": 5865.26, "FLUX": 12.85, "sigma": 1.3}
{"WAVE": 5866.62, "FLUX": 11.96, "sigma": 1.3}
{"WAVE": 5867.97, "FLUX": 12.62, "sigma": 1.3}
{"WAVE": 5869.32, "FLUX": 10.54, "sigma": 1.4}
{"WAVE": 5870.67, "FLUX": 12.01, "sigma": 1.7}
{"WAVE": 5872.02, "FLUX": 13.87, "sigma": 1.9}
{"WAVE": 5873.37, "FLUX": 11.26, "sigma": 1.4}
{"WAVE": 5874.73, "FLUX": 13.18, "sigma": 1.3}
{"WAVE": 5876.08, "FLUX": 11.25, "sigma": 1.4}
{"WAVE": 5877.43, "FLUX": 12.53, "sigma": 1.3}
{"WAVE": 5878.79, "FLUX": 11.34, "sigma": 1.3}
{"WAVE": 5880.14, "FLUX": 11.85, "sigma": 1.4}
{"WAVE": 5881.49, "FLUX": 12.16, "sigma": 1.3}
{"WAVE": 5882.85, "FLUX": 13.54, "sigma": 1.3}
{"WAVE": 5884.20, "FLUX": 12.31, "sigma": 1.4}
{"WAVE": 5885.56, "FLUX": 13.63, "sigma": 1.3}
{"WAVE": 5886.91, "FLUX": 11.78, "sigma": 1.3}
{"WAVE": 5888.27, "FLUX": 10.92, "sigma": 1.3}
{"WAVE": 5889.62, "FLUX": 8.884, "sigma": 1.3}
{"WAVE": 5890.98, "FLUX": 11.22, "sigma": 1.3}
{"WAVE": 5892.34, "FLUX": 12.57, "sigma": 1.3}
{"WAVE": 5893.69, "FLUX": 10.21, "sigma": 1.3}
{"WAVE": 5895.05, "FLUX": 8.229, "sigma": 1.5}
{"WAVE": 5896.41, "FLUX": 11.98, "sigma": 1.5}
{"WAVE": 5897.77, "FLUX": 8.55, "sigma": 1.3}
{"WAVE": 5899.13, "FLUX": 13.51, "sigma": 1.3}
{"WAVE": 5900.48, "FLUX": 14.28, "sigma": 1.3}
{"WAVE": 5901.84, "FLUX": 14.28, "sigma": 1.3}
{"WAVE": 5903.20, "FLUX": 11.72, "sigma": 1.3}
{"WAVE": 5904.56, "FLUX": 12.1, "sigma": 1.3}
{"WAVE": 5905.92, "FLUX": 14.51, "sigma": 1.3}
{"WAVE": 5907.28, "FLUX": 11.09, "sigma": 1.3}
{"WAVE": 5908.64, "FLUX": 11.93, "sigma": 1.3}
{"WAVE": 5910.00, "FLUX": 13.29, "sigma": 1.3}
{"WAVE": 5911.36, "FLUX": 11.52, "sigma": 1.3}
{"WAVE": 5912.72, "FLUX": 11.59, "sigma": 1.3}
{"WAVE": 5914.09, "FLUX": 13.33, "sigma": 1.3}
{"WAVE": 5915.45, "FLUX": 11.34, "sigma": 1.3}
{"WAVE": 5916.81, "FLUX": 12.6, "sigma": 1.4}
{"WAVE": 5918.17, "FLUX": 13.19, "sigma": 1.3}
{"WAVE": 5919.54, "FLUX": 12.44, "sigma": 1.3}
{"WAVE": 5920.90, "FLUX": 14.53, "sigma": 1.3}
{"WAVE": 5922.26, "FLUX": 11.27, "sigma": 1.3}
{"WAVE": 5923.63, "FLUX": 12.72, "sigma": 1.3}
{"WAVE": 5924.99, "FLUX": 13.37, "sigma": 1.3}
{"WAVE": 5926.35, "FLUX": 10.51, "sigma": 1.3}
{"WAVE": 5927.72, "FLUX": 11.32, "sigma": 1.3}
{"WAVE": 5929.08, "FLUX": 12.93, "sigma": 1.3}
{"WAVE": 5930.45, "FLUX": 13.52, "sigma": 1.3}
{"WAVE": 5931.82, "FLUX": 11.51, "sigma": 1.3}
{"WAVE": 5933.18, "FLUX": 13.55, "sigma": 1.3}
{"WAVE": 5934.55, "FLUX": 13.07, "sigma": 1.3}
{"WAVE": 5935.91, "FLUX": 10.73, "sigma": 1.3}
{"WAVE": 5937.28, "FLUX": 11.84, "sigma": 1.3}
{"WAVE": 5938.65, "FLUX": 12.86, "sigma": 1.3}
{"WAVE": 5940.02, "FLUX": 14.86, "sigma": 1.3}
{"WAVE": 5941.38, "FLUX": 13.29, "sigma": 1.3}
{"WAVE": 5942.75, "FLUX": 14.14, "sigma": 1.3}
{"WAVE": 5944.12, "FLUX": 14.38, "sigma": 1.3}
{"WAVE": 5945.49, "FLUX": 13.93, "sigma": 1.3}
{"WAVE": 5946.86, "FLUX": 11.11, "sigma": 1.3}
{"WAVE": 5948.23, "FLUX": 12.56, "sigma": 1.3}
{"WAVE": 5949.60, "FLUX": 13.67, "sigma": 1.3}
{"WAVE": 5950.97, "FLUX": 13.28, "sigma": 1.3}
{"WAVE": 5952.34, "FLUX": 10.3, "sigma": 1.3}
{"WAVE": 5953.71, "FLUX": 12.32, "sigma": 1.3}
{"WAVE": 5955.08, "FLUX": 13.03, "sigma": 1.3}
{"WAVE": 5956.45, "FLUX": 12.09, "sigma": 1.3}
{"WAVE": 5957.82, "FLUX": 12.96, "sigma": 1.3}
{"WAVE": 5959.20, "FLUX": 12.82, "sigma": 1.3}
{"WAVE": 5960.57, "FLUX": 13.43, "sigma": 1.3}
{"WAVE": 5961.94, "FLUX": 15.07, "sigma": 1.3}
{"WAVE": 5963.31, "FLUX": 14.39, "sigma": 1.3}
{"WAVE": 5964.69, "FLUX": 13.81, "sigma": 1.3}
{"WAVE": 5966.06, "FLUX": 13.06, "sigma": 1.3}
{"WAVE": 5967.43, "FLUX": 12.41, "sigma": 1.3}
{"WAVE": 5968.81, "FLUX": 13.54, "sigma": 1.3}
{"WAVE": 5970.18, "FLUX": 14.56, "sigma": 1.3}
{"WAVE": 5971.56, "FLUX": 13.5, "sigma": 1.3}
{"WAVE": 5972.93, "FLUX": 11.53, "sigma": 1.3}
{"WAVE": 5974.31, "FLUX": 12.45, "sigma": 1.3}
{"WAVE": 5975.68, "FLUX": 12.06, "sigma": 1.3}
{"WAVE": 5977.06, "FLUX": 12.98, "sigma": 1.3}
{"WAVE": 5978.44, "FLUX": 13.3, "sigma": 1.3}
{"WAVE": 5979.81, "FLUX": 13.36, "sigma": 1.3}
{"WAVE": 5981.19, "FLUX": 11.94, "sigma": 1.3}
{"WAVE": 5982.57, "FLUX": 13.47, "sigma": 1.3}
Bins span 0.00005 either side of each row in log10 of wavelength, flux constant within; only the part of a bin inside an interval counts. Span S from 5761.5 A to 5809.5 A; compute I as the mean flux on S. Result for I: 12.7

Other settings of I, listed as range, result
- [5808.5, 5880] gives 12.9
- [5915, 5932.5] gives 12.4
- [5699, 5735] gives 12.1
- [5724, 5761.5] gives 13.2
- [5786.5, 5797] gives 13.2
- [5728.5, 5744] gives 12.7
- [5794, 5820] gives 12.6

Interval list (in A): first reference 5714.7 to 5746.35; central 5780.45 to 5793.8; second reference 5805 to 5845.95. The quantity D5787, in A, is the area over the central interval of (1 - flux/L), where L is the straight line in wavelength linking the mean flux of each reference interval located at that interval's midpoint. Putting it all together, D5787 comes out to 0.44 A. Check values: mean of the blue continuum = 12.7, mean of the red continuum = 12.9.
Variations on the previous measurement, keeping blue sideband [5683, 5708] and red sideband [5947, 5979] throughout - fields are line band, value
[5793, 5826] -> -1.2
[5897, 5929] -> 1.1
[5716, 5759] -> -2.4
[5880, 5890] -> 0.6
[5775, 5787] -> 0.9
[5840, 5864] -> -0.8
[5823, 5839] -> -0.6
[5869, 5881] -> 0.7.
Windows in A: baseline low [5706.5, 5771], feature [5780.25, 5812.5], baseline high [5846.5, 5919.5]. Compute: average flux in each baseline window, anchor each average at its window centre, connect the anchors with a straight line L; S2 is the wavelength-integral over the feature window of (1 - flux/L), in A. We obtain 0.80 A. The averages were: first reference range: 13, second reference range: 12.5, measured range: 12.5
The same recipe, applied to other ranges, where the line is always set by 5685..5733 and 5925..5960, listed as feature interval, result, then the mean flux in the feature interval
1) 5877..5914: 2.0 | 11.9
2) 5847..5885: -1.3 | 13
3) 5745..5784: -2.1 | 13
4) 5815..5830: -1.2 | 13.4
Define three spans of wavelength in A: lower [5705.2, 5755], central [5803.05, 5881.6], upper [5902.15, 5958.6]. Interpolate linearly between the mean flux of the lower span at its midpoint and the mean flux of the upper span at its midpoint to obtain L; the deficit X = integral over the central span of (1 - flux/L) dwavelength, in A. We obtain -2.1 A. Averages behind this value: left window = 12.5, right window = 12.6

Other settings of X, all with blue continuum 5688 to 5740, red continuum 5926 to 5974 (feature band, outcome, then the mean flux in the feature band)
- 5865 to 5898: 2.8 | 11.7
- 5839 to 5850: 0.8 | 11.7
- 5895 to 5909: 0.7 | 12.2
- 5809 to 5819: 0.3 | 12.2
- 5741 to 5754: -0.6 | 13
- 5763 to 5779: -0.2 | 12.6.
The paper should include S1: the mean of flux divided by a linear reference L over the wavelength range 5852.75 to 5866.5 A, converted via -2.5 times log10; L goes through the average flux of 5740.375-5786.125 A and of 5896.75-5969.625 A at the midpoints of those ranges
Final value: -0.07 mag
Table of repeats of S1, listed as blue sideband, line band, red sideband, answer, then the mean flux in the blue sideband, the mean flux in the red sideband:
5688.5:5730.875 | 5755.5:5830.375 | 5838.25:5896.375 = -0.057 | 12.2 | 12.4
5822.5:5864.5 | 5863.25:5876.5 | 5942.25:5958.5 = 0.063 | 13.1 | 12.8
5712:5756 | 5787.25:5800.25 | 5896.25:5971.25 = -0.036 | 12.7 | 12.8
